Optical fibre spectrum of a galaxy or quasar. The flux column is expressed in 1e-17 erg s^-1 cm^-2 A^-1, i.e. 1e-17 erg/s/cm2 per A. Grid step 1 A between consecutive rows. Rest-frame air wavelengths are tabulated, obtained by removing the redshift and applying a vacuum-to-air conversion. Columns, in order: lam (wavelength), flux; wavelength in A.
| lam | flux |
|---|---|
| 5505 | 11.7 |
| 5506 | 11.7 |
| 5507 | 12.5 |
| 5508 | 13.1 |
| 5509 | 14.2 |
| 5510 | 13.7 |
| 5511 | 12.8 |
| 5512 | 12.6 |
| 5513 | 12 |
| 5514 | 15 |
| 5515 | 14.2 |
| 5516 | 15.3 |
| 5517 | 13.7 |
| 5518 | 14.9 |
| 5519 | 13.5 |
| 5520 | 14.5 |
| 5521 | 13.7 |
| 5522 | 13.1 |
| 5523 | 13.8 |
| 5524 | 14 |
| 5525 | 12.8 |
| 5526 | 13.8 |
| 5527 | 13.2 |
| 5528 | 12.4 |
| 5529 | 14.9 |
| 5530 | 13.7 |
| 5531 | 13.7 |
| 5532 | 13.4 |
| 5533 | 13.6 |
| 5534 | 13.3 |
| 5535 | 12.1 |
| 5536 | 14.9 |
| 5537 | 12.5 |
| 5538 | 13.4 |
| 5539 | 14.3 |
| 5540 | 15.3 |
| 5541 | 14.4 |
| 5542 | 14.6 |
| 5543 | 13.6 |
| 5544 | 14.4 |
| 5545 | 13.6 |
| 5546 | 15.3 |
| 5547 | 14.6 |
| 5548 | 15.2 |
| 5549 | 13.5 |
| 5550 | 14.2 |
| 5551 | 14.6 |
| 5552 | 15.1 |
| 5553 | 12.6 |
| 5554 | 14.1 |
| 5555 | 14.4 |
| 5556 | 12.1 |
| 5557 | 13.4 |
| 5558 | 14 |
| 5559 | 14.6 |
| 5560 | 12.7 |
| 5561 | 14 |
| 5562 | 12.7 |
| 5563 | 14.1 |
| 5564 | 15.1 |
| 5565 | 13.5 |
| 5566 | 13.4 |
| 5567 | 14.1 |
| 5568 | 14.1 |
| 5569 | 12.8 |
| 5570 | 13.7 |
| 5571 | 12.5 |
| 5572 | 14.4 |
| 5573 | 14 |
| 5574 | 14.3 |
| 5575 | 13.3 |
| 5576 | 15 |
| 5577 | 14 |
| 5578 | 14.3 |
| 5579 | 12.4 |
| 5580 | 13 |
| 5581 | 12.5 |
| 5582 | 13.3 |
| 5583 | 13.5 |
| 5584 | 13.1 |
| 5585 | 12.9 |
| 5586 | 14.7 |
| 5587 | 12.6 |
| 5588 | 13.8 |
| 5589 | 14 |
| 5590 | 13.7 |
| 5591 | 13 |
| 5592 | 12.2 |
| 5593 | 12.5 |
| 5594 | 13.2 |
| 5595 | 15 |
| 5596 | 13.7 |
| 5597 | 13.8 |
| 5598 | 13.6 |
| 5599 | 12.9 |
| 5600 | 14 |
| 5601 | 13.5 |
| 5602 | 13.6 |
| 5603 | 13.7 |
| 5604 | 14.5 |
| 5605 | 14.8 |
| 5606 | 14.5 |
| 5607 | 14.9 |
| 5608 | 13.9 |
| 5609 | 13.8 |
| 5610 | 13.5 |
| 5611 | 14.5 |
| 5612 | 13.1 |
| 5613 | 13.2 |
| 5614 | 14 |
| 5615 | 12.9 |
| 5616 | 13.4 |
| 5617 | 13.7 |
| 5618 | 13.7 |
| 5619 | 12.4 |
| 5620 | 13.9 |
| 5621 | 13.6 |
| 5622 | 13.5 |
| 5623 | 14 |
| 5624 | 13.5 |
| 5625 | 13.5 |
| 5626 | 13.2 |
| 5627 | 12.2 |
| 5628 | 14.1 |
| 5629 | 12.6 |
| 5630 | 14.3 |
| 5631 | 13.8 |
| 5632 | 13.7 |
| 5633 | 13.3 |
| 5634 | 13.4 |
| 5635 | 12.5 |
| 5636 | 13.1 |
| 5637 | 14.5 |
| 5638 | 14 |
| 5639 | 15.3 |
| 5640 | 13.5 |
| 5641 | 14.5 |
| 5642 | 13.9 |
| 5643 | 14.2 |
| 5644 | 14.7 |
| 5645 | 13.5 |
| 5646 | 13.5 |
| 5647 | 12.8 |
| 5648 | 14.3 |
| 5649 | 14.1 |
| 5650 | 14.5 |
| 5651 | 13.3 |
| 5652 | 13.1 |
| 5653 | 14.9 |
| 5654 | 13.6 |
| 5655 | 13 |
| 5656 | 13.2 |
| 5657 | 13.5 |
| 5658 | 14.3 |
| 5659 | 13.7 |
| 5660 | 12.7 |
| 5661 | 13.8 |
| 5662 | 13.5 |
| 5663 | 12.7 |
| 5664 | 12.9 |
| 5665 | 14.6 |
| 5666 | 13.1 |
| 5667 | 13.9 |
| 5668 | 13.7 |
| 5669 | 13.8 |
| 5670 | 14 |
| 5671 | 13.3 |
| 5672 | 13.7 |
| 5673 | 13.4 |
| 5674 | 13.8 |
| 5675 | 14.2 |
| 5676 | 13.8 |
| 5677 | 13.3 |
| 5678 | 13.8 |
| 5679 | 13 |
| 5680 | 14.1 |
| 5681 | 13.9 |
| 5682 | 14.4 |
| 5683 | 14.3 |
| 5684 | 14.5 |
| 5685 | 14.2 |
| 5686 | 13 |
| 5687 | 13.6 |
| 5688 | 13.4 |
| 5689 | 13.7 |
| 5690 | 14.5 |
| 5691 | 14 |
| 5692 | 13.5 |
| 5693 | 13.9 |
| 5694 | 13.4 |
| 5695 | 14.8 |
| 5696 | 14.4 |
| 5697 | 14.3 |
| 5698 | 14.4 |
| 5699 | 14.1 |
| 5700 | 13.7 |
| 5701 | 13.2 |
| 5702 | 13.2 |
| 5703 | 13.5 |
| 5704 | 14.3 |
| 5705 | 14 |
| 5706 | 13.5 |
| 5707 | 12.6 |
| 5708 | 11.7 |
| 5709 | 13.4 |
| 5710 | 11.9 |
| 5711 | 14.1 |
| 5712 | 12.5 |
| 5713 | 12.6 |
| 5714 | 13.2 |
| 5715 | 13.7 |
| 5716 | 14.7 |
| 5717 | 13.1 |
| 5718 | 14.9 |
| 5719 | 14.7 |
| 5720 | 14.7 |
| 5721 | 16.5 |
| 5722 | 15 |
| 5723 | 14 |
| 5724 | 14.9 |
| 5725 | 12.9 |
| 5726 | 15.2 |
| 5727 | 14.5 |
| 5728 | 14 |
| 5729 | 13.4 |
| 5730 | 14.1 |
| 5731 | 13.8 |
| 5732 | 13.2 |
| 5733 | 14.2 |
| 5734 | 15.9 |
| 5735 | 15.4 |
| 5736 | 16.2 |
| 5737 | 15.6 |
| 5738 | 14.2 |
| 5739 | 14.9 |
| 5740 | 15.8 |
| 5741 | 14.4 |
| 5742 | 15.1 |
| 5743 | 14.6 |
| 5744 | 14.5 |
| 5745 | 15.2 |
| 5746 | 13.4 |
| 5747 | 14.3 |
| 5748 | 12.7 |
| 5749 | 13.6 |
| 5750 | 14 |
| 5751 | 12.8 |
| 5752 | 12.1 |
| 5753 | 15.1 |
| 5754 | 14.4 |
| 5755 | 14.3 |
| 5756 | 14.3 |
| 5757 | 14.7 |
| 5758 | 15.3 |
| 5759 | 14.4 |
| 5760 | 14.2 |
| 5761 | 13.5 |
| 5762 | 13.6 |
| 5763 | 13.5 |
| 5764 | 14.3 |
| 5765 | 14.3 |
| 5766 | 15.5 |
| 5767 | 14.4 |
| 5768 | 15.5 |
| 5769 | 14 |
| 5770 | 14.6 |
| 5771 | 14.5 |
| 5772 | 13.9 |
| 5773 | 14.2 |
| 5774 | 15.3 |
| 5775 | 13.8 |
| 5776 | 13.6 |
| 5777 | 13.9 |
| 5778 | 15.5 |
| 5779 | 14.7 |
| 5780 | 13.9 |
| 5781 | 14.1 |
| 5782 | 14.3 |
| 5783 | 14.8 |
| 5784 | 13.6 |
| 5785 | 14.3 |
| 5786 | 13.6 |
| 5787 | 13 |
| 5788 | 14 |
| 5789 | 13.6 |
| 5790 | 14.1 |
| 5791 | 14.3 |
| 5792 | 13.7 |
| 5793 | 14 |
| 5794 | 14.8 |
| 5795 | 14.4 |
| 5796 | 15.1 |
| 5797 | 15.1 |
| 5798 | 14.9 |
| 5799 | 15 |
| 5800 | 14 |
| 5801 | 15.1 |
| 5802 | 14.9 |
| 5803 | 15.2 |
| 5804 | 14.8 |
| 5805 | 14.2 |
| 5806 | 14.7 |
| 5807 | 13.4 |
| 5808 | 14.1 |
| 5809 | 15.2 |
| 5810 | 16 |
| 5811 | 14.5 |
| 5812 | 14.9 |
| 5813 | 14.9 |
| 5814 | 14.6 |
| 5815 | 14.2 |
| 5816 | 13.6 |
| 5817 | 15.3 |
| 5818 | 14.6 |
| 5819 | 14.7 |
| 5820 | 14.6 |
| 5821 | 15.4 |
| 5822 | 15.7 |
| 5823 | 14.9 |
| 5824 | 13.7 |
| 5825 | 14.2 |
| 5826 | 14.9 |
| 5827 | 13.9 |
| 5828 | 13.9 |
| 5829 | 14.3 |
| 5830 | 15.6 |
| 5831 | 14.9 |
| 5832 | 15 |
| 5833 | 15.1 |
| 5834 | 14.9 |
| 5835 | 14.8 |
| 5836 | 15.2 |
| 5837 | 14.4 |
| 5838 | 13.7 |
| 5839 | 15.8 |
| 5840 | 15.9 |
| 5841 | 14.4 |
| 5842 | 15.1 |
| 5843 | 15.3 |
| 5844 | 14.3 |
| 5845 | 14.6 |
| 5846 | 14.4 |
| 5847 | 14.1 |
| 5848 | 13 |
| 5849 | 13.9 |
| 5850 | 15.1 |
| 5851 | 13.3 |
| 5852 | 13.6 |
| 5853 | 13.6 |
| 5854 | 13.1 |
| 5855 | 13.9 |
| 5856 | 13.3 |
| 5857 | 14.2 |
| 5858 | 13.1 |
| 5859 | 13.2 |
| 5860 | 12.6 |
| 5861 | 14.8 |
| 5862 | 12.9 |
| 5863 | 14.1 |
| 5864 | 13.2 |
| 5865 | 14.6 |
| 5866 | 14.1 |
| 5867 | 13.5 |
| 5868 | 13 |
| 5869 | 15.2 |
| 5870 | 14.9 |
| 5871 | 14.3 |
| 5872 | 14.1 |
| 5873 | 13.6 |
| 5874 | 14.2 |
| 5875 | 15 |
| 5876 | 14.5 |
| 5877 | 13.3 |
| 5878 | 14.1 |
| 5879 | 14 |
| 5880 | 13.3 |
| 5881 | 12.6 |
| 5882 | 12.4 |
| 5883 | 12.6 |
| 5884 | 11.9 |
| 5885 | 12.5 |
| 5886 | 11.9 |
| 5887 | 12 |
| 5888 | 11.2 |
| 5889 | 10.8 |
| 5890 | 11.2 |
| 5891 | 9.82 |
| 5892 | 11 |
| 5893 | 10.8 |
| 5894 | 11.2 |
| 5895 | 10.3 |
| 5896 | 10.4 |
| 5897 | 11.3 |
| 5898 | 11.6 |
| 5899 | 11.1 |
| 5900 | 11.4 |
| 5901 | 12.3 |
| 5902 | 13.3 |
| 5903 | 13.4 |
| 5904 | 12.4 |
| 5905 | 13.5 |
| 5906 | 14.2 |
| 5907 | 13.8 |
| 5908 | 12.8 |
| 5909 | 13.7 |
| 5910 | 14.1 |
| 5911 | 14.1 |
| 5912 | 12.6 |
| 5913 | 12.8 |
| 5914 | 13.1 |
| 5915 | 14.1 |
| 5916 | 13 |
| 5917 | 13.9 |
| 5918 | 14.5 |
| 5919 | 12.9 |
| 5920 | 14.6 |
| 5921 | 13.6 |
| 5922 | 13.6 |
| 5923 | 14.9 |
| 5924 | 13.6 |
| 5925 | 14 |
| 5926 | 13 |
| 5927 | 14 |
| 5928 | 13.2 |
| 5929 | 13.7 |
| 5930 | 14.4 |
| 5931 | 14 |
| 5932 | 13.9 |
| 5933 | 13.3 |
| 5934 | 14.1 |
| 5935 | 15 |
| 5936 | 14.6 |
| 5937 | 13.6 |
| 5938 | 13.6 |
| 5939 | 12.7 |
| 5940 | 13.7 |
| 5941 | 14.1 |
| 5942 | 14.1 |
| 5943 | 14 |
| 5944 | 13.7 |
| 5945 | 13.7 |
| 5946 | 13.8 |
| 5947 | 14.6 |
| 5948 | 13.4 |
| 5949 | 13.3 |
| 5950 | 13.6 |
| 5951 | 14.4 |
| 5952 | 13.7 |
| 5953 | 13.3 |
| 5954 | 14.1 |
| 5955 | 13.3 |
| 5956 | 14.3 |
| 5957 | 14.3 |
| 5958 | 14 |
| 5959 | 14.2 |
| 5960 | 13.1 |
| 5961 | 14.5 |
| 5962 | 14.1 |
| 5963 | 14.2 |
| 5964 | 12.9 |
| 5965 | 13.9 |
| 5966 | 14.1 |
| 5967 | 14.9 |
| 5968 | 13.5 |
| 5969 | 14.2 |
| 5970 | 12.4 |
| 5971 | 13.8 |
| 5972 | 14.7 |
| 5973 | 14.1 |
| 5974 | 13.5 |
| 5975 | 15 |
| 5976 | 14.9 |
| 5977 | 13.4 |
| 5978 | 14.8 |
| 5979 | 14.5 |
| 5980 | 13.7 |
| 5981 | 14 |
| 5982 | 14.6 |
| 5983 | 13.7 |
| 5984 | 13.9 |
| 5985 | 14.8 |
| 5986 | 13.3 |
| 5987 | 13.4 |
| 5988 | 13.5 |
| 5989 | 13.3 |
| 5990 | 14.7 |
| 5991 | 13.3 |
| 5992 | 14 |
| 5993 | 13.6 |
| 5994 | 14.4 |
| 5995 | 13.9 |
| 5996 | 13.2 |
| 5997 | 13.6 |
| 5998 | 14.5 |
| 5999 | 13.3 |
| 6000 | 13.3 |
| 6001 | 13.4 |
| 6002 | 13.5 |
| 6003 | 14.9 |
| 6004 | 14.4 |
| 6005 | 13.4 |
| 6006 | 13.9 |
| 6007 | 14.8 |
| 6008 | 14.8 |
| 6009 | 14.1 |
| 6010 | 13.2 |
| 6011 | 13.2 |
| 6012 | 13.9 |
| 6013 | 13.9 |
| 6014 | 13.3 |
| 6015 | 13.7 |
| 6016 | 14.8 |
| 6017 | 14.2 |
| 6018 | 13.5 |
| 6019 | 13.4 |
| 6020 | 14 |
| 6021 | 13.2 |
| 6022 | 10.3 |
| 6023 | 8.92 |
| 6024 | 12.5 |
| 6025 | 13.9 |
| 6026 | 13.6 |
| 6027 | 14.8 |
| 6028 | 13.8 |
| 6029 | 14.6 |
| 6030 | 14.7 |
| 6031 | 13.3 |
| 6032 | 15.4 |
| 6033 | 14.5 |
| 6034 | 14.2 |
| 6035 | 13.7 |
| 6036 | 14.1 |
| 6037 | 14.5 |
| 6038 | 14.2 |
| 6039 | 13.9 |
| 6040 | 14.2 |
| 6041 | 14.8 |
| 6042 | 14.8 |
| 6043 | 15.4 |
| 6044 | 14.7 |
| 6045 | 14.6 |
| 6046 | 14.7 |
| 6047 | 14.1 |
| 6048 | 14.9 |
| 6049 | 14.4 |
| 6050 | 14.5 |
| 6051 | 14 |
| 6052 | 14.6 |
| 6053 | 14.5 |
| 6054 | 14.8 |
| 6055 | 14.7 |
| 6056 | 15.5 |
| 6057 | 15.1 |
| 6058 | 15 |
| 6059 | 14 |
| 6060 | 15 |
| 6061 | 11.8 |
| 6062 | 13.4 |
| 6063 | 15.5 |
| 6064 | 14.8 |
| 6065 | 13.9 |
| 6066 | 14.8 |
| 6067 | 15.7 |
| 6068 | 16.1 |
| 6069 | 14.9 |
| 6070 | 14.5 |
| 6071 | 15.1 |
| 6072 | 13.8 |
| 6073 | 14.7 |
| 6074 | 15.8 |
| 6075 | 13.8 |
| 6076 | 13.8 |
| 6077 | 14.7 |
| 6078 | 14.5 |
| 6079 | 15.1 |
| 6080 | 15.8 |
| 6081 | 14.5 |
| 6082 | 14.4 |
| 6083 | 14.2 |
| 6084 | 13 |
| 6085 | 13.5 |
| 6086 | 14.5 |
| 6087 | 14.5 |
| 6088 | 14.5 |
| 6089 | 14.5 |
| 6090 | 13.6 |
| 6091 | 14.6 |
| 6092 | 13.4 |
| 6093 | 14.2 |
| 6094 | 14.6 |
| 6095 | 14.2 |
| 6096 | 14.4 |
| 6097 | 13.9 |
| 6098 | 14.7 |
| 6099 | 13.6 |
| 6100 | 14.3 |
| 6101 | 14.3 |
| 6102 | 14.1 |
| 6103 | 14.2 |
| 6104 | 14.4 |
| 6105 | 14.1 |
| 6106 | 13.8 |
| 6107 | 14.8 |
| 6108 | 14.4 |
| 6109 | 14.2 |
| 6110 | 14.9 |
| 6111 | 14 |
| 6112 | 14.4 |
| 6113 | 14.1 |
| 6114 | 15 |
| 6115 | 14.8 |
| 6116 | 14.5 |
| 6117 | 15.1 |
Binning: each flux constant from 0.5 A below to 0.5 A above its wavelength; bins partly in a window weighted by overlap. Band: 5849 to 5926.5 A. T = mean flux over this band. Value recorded 13.1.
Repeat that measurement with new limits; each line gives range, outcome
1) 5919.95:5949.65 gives 13.8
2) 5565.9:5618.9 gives 13.6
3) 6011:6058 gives 14.1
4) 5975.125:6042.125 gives 13.8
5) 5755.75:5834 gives 14.5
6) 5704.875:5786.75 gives 14.2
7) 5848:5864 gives 13.6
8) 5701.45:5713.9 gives 13.1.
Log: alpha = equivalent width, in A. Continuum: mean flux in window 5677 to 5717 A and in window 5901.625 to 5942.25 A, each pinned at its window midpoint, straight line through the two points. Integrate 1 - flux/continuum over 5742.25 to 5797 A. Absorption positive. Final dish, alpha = -2.13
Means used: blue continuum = 13.7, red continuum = 13.7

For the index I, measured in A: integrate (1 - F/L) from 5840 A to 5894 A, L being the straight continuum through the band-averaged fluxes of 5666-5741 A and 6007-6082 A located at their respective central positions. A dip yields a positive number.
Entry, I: 2.7 A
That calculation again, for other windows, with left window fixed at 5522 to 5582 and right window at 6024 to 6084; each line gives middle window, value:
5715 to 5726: -0.40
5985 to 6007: 0.94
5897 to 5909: 1.34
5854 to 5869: 0.61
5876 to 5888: 1.23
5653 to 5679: 0.66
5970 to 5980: 0.15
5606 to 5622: 0.24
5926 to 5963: 1.23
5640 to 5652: 0.02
